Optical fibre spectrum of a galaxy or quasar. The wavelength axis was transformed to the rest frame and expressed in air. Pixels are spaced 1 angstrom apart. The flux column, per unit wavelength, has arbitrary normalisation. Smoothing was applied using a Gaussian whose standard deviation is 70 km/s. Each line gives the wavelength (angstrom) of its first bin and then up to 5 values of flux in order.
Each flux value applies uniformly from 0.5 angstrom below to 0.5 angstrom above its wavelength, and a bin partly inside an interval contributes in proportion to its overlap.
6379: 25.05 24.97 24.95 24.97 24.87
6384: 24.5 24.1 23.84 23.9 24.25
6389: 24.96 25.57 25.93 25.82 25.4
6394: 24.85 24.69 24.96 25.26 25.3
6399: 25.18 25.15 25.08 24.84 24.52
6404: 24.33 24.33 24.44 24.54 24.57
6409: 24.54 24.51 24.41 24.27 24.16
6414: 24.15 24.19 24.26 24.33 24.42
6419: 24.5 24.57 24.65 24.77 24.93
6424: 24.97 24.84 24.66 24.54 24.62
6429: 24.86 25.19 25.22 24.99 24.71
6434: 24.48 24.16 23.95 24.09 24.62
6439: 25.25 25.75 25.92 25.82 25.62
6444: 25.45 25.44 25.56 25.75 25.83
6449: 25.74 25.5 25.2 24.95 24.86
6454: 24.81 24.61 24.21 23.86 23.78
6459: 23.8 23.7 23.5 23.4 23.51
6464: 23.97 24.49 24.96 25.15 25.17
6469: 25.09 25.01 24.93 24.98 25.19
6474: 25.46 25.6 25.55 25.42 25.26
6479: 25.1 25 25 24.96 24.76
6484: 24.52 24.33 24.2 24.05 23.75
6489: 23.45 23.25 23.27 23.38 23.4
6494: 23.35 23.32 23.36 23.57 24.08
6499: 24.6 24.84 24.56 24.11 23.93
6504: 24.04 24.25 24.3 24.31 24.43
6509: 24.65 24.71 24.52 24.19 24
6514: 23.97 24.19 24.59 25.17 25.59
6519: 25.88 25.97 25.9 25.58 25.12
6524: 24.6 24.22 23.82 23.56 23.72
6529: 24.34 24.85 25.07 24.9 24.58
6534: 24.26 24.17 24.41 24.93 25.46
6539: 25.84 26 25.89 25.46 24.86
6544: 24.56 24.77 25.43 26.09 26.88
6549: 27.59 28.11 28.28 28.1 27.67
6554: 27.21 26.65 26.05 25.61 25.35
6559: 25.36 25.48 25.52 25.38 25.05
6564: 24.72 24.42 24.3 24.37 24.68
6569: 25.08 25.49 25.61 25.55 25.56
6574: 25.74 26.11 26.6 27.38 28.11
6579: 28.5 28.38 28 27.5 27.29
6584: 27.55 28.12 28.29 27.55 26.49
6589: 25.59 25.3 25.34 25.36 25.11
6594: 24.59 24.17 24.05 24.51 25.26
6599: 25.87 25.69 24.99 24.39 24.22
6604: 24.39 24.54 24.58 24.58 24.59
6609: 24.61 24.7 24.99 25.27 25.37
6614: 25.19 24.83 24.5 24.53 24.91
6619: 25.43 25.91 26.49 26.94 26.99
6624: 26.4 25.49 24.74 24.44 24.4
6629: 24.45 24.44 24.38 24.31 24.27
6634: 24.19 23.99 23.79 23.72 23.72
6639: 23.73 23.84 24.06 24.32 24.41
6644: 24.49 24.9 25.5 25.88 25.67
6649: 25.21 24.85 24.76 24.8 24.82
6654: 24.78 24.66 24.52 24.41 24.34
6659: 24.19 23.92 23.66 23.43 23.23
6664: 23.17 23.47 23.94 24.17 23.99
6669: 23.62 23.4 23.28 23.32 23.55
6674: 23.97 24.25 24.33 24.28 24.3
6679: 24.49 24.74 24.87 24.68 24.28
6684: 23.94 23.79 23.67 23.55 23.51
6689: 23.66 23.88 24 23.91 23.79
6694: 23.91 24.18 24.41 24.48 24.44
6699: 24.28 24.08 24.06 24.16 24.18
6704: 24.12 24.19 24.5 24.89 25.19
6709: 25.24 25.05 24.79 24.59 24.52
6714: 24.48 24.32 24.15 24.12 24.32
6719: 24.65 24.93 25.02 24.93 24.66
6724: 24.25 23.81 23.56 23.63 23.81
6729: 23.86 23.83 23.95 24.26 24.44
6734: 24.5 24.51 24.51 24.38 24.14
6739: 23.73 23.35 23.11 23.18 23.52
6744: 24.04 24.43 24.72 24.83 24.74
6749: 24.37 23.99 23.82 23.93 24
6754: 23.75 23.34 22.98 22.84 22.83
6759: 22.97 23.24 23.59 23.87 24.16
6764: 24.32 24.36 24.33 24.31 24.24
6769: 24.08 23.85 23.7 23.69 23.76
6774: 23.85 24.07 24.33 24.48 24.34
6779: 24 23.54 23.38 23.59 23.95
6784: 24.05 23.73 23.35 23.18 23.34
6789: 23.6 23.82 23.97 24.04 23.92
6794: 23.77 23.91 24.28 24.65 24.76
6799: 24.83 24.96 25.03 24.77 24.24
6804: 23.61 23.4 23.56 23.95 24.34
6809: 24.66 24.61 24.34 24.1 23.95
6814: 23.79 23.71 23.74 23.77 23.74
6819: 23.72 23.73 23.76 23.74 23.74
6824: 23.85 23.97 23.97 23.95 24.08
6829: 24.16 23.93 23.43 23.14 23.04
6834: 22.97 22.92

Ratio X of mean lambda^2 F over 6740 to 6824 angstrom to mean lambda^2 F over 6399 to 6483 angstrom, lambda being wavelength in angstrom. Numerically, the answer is 1.1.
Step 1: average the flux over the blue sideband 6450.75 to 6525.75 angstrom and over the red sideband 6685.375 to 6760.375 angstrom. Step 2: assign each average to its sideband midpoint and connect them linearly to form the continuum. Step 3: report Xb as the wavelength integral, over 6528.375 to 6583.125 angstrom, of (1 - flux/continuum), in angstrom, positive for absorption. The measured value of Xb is -3.35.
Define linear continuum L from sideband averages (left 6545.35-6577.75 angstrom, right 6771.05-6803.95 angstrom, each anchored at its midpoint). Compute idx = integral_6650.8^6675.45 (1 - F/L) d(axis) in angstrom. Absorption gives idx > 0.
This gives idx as 1.11 angstrom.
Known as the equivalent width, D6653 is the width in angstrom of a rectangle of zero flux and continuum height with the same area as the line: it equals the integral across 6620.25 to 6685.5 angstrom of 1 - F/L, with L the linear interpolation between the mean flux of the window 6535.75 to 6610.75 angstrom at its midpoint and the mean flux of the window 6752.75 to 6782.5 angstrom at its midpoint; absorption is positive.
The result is 1.5 angstrom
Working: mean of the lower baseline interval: 25.8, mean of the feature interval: 24.4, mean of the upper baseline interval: 23.8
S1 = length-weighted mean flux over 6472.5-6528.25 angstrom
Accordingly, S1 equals 24.5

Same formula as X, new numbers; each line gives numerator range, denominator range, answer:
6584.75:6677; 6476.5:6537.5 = 1.05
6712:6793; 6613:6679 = 1.01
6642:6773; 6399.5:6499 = 1.06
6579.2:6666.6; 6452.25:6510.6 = 1.07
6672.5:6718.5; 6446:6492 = 1.06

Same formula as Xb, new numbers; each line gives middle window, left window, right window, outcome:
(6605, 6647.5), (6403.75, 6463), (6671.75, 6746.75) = -0.8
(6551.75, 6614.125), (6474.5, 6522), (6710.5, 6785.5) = -3.7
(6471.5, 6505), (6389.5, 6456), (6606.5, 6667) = 0.6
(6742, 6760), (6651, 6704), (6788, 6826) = 0.2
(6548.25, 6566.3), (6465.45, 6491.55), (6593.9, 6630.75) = -0.9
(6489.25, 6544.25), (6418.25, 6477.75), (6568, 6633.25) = 1.5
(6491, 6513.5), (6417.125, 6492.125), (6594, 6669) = 0.6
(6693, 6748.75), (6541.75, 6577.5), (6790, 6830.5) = 1.0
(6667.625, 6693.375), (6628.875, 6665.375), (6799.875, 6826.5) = 0.3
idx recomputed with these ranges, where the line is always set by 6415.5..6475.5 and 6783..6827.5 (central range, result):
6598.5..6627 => -0.9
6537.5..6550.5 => -0.7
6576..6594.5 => -1.8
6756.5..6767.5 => 0.2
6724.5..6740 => 0.1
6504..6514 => 0.1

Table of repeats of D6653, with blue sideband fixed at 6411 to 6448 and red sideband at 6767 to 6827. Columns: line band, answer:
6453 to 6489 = 0.21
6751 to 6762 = 0.31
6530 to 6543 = -0.25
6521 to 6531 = 0.03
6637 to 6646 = 0.04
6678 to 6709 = 0.01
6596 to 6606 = -0.16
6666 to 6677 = 0.21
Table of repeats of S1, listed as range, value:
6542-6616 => 25.8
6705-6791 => 24.1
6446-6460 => 24.8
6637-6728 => 24.3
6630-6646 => 24.2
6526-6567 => 25.5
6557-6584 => 26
